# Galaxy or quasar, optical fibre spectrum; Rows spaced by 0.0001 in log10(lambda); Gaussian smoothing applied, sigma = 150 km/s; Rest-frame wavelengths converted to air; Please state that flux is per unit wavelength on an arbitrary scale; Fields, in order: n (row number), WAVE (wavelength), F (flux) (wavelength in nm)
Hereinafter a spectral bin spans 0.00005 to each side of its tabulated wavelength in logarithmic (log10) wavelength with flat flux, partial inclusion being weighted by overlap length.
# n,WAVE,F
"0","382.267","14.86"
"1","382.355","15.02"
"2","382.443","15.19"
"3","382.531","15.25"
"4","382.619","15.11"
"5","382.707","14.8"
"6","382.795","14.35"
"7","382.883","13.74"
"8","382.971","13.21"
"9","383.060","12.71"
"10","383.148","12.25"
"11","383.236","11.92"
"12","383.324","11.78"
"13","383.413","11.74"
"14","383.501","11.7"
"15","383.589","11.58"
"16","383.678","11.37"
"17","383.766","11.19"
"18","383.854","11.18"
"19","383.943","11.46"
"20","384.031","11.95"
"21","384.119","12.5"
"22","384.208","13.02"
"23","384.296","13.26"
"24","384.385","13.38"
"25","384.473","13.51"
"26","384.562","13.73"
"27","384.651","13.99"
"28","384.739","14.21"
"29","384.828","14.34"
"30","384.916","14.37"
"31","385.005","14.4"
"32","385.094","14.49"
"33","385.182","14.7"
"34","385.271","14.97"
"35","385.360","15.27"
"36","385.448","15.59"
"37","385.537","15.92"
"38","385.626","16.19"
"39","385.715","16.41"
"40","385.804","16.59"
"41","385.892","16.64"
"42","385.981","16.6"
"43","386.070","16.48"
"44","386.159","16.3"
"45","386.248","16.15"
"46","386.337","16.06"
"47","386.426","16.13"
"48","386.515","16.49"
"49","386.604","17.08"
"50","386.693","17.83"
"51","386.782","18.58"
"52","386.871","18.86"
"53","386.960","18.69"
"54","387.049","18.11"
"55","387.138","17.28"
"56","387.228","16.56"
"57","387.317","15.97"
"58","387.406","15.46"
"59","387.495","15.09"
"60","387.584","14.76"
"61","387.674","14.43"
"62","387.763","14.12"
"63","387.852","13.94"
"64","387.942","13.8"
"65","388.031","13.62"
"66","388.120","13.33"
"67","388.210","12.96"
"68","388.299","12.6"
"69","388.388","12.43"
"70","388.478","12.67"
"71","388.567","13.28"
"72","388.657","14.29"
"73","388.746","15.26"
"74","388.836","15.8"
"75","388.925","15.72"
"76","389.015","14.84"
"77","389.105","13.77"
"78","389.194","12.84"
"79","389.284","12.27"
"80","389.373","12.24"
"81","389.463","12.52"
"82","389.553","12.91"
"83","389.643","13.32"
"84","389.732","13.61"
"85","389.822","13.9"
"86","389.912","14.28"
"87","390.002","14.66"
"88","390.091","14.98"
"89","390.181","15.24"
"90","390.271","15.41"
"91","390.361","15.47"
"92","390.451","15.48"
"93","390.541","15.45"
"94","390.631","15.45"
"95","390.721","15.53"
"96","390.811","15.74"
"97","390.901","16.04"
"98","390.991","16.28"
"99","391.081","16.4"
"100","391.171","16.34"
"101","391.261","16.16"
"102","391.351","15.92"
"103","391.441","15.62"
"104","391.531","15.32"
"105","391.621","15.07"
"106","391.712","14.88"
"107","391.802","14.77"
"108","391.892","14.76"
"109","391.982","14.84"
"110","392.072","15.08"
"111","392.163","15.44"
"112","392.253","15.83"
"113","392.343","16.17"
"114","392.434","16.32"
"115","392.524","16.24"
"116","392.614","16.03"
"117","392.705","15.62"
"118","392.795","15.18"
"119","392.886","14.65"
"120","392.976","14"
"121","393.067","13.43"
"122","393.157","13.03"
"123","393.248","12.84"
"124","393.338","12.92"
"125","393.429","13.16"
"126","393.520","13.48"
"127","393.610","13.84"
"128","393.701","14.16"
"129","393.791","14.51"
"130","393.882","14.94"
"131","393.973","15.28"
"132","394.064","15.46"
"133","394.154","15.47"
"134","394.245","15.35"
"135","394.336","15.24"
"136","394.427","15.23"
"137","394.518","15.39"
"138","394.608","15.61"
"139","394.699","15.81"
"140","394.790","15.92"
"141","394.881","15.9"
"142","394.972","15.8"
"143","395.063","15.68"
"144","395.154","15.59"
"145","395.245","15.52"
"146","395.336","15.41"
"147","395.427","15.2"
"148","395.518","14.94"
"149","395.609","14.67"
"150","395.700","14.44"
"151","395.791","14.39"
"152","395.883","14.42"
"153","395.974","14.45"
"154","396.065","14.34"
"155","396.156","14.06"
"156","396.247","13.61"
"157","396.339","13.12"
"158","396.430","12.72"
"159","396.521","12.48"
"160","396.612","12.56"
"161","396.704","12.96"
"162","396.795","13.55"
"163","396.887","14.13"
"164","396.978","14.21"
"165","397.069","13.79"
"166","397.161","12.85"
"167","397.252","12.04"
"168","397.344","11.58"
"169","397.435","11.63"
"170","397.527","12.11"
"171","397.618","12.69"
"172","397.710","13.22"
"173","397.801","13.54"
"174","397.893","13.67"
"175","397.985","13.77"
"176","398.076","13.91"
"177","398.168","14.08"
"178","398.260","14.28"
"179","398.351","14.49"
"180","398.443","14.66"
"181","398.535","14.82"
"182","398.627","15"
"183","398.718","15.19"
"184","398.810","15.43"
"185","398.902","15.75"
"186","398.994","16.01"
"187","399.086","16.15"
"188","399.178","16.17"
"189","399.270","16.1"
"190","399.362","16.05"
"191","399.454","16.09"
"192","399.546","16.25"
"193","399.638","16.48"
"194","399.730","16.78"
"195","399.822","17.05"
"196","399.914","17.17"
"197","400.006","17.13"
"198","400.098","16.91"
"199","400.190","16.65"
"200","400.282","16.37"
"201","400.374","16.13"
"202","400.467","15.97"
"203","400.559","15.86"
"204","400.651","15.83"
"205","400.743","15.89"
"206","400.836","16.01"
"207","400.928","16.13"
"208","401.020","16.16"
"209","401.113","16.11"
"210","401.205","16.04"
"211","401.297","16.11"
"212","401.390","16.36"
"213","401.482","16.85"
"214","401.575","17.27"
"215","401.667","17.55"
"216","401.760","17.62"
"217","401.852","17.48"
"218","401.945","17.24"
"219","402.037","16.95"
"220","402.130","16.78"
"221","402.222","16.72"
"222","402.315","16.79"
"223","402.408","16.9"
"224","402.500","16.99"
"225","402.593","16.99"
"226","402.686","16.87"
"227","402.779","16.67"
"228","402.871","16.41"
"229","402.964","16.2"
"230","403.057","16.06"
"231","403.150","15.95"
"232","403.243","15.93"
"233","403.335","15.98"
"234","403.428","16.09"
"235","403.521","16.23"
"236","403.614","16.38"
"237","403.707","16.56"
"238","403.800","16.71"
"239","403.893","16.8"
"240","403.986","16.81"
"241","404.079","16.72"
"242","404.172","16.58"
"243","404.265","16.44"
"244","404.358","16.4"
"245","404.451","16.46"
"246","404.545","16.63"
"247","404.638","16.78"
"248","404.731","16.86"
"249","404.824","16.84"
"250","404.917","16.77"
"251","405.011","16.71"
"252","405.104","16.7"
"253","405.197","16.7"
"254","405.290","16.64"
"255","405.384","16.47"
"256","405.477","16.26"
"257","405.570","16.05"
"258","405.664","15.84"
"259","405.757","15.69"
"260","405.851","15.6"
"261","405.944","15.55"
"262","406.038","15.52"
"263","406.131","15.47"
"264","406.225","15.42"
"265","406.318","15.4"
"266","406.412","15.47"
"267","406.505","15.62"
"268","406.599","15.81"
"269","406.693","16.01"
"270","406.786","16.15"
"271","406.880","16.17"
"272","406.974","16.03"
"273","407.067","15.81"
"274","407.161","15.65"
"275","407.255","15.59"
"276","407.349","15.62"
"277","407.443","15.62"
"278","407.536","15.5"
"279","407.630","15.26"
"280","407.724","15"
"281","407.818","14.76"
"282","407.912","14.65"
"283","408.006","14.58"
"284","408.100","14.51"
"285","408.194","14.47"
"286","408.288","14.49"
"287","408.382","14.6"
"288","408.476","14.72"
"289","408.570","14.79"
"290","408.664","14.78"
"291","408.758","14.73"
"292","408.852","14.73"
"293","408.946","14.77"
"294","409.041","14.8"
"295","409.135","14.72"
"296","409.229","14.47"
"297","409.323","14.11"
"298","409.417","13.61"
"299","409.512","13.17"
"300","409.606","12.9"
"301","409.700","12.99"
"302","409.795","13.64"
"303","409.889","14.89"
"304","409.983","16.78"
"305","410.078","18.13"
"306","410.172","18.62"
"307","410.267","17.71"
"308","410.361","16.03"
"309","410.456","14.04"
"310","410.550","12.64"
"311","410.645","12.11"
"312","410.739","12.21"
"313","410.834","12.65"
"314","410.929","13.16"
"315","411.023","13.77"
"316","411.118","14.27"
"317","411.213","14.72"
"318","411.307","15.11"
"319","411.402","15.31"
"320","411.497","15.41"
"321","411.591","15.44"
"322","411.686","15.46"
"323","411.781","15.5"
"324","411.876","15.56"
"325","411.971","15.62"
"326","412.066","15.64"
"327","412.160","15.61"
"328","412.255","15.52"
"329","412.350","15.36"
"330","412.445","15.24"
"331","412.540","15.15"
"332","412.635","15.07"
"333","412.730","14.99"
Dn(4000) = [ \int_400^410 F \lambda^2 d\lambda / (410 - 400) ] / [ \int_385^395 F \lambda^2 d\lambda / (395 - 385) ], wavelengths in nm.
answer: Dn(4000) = 1.13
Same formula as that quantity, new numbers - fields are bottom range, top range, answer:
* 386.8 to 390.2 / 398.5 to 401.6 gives 1.18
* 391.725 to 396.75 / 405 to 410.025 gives 1.11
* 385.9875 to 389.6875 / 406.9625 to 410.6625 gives 1.10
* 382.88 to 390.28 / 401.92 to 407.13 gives 1.24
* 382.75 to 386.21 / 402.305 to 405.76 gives 1.32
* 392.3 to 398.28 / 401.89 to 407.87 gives 1.19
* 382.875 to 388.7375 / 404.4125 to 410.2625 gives 1.19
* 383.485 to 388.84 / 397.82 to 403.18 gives 1.18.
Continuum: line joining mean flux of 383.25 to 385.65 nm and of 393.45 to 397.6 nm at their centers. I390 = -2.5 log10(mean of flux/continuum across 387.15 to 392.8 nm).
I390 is -0.07 mag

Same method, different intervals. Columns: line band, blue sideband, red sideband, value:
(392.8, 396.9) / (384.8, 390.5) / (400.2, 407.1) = 0.09 mag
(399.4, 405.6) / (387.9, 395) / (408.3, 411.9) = -0.13 mag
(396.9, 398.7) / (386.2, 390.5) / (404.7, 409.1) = 0.13 mag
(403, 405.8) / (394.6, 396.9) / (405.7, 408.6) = -0.09 mag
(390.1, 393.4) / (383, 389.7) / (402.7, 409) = -0.03 mag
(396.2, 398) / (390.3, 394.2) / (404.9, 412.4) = 0.16 mag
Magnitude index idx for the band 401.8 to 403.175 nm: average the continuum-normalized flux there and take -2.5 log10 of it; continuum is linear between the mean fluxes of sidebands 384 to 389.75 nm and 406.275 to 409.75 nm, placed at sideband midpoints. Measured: -0.13 mag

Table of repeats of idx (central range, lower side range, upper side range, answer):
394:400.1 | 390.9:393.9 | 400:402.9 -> 0.08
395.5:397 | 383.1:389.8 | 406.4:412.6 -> 0.06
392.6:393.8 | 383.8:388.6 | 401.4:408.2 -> 0.11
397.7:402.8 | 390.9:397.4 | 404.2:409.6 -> -0.07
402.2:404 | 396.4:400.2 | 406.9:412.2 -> -0.13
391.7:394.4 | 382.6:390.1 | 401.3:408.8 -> 0.02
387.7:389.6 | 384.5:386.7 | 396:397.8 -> 0.10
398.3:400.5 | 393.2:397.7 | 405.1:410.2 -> -0.11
